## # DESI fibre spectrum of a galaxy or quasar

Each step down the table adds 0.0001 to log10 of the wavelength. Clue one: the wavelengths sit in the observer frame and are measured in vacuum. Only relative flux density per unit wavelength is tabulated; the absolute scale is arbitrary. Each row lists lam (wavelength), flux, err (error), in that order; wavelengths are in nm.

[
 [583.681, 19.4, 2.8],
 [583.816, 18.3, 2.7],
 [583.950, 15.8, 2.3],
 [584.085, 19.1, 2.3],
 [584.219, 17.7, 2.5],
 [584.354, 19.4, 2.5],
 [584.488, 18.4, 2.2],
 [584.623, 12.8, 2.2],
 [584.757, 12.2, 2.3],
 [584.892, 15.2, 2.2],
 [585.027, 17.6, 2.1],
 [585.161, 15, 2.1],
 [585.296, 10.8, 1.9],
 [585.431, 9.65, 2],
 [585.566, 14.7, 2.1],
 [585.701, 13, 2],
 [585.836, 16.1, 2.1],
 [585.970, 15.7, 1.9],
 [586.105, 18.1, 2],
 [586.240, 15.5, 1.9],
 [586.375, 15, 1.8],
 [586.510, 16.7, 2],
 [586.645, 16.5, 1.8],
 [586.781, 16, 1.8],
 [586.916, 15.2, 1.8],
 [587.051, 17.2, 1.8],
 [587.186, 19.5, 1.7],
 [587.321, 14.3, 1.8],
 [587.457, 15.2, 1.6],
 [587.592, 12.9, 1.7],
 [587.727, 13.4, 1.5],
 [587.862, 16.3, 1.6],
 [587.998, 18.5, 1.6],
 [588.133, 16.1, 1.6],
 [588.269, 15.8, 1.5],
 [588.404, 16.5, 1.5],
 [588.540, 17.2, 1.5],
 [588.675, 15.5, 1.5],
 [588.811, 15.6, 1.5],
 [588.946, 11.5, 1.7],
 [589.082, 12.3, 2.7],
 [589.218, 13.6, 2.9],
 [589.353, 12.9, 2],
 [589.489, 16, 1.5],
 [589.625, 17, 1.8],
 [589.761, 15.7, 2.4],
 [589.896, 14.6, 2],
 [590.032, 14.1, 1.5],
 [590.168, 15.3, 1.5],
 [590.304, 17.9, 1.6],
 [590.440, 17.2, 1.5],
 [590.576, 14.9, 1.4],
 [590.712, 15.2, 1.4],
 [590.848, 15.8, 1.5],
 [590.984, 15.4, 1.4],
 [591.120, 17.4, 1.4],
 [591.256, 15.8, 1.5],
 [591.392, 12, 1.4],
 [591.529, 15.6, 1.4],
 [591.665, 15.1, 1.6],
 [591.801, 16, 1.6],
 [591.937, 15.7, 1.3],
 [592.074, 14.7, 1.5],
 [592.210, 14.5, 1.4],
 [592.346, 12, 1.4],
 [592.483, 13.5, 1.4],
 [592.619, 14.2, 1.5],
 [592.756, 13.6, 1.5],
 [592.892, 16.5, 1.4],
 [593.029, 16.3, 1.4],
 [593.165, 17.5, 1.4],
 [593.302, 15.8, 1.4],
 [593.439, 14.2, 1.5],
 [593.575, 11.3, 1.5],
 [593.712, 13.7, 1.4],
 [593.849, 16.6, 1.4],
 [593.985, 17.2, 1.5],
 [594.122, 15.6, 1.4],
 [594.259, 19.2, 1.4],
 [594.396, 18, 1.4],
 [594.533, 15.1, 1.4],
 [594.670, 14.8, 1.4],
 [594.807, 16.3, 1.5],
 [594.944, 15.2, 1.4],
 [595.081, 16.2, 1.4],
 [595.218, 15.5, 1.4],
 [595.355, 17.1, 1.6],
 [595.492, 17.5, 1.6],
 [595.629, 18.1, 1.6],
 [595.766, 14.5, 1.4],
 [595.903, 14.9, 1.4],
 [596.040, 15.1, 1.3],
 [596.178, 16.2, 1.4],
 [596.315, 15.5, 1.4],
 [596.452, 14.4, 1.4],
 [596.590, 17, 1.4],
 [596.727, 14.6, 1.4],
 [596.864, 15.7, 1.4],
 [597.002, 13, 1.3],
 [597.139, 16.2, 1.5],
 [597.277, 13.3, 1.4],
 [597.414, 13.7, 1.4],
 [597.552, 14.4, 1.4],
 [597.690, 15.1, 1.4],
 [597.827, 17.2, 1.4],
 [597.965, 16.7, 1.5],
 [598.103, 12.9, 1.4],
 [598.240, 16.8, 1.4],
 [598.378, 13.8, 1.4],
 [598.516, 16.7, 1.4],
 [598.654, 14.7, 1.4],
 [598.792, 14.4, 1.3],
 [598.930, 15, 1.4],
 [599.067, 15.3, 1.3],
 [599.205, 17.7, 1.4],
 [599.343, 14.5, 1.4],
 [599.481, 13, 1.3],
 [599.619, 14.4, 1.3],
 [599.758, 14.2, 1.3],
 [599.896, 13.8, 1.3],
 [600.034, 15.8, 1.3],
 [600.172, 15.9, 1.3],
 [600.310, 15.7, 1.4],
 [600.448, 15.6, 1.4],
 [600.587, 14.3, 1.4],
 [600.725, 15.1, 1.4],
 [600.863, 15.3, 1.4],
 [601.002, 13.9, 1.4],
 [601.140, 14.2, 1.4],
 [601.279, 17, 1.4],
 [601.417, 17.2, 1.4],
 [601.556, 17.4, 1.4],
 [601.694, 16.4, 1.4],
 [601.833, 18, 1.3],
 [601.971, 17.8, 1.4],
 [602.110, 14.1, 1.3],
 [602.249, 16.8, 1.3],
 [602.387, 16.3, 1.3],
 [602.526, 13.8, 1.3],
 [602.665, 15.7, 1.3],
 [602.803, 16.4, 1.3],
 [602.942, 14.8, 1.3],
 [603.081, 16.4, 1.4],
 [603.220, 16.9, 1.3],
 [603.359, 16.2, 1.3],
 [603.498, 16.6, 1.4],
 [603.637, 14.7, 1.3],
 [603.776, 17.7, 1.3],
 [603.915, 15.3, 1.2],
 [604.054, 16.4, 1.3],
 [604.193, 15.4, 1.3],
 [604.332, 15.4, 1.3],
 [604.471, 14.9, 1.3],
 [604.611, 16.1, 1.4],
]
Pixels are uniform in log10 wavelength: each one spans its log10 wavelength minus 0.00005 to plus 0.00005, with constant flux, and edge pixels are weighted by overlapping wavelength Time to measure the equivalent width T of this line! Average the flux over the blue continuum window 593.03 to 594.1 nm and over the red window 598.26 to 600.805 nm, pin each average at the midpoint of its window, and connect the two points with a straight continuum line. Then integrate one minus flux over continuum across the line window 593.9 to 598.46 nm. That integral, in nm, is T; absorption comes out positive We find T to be -0.148 nm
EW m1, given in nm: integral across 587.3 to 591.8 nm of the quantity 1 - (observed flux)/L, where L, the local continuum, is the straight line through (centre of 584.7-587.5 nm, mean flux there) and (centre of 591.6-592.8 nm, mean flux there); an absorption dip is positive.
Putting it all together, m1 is -0.16 nm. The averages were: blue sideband 15.2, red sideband 14.4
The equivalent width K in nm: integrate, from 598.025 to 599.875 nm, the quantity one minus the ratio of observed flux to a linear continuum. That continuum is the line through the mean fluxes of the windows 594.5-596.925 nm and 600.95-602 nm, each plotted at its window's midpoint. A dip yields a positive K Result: 0.15 nm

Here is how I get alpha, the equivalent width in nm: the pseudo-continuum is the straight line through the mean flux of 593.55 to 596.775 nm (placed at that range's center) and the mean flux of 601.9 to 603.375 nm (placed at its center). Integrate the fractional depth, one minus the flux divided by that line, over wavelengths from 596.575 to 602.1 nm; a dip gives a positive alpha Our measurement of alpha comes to 0.206 nm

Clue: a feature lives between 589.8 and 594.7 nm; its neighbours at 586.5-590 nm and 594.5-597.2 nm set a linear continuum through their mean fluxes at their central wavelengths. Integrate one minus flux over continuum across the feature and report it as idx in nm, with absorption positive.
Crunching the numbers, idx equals 0.062 nm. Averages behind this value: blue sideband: 15.4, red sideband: 15.7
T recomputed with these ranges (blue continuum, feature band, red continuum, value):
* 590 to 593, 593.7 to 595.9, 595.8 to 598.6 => -0.17 nm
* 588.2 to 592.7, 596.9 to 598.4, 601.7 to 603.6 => 0.08 nm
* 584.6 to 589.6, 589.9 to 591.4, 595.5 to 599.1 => -0.05 nm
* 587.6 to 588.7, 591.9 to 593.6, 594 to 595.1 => 0.17 nm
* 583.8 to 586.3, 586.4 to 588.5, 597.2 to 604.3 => -0.07 nm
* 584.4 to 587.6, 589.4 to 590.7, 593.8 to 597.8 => -0.03 nm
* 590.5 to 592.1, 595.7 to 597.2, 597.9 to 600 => -0.01 nm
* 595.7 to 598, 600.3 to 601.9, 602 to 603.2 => -0.03 nm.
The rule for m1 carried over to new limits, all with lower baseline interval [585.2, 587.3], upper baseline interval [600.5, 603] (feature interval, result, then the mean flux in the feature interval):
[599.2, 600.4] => 0.07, 14.9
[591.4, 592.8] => 0.10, 14.4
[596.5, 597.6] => 0.06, 14.7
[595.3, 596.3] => -0.03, 16.2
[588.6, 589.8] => 0.07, 14.4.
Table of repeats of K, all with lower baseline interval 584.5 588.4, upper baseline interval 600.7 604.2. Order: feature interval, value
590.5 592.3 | 0.03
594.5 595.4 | 0.00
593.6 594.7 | -0.04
